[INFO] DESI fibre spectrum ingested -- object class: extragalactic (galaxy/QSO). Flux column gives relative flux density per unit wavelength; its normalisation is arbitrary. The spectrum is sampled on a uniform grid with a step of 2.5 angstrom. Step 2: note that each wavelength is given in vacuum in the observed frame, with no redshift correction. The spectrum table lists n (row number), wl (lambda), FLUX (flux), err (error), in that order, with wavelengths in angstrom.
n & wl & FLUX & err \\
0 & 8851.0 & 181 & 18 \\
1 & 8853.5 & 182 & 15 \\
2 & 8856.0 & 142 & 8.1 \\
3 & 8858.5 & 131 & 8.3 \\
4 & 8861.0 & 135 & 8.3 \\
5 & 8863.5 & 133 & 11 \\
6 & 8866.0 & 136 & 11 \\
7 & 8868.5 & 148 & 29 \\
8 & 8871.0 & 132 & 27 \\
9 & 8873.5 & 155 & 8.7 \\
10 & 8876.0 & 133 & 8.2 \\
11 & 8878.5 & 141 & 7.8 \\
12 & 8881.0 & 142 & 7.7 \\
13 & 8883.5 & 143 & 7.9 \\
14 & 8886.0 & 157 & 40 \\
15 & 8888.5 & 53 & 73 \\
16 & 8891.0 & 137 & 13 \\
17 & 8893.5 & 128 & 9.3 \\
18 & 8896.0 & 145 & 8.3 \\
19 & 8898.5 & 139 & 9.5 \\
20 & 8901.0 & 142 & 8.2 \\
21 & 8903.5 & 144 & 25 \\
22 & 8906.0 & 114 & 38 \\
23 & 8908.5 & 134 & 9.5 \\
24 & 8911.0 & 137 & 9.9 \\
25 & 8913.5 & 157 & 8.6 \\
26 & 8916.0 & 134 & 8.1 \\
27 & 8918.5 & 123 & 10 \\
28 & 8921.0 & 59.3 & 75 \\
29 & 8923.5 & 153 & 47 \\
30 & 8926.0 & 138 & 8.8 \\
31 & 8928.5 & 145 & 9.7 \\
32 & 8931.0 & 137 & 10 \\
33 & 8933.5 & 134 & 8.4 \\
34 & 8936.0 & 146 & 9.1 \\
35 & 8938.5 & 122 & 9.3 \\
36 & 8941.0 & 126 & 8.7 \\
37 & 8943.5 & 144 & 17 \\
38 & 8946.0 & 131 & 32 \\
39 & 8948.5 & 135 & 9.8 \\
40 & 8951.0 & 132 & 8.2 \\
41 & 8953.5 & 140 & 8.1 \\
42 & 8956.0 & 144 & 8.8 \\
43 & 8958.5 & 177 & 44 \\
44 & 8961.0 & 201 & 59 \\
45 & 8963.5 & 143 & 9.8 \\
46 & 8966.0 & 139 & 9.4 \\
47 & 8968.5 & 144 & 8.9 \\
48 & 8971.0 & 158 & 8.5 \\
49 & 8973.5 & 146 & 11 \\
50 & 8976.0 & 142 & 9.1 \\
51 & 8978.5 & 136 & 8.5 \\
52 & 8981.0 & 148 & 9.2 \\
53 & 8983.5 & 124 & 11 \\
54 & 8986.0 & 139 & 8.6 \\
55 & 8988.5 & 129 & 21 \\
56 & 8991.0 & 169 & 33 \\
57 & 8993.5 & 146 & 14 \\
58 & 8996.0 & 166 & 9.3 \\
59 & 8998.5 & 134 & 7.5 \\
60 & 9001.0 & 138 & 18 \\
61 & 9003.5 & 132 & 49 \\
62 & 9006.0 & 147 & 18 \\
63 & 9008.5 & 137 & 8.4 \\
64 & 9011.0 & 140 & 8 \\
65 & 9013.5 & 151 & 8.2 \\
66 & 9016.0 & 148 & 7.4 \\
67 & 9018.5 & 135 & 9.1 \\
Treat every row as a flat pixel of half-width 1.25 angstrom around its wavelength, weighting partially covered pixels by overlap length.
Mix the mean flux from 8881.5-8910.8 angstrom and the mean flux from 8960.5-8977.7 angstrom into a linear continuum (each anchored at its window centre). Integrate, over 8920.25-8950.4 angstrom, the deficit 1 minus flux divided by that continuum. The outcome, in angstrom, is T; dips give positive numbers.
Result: 2.0 angstrom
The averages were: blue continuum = 131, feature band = 132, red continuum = 151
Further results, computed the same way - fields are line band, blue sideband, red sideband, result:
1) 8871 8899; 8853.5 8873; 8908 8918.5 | 1.21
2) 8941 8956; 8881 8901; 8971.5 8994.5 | 0.21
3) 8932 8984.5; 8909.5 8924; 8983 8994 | -3.13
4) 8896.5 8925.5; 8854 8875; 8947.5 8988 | 2.43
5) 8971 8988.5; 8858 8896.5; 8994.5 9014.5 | 0.19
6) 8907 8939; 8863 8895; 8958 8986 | 2.01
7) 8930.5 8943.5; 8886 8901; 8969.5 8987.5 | -0.02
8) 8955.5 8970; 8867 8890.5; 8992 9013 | -1.92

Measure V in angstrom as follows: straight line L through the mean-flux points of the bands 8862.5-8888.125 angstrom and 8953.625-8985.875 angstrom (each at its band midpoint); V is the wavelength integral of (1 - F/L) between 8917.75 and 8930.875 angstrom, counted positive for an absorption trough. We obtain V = 1.8 angstrom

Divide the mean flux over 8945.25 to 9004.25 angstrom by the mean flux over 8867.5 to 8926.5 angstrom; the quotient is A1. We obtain 1.1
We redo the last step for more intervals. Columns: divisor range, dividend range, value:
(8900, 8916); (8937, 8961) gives 1.03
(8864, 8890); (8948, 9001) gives 1.10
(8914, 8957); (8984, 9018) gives 1.09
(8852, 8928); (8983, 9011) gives 1.05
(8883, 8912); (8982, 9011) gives 1.09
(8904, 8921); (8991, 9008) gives 1.13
